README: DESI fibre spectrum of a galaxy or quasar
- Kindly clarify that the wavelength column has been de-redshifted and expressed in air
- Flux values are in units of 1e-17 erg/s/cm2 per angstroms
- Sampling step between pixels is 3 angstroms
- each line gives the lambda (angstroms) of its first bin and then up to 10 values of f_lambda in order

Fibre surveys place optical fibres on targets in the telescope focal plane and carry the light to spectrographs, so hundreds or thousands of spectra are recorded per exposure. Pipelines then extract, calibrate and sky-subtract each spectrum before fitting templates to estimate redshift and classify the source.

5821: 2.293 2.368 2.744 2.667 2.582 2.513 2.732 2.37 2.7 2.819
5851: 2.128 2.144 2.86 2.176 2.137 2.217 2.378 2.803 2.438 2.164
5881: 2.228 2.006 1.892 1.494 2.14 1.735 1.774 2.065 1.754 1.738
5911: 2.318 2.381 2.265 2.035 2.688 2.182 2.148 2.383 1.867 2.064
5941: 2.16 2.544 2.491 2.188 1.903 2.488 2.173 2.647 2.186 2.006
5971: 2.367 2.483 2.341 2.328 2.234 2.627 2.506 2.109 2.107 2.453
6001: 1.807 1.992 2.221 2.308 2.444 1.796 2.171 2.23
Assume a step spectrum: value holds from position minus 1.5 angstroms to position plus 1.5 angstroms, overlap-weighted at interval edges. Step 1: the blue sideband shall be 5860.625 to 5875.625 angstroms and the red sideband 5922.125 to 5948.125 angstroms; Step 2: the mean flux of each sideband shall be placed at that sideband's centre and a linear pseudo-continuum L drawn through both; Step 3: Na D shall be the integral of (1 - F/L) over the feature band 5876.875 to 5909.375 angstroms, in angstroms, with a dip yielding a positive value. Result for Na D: 6.0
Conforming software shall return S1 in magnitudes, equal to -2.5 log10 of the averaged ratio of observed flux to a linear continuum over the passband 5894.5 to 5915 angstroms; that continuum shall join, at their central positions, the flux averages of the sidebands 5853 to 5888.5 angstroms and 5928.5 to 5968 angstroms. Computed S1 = 0.16 mag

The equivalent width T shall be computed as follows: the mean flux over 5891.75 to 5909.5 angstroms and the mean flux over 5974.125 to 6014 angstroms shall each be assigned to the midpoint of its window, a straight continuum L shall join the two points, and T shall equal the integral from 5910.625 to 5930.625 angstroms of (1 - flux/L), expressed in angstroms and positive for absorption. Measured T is -3.45 angstroms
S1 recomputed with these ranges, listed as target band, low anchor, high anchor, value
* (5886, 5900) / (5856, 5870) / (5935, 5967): 0.267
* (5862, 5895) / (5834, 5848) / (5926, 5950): 0.139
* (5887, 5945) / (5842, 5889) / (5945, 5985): 0.116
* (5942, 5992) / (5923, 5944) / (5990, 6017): -0.076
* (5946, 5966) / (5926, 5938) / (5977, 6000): -0.039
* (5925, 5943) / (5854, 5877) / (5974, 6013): 0.091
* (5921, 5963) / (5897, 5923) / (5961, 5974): -0.034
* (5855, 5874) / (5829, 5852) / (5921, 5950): 0.033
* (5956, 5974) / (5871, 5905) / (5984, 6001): -0.035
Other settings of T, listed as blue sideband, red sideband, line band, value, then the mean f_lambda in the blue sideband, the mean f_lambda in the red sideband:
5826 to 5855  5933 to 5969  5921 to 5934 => -0.1 angstroms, 2.54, 2.23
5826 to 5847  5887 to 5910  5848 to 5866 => 0.2 angstroms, 2.62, 1.83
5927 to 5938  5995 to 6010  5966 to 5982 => -1.3 angstroms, 2.13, 2.14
